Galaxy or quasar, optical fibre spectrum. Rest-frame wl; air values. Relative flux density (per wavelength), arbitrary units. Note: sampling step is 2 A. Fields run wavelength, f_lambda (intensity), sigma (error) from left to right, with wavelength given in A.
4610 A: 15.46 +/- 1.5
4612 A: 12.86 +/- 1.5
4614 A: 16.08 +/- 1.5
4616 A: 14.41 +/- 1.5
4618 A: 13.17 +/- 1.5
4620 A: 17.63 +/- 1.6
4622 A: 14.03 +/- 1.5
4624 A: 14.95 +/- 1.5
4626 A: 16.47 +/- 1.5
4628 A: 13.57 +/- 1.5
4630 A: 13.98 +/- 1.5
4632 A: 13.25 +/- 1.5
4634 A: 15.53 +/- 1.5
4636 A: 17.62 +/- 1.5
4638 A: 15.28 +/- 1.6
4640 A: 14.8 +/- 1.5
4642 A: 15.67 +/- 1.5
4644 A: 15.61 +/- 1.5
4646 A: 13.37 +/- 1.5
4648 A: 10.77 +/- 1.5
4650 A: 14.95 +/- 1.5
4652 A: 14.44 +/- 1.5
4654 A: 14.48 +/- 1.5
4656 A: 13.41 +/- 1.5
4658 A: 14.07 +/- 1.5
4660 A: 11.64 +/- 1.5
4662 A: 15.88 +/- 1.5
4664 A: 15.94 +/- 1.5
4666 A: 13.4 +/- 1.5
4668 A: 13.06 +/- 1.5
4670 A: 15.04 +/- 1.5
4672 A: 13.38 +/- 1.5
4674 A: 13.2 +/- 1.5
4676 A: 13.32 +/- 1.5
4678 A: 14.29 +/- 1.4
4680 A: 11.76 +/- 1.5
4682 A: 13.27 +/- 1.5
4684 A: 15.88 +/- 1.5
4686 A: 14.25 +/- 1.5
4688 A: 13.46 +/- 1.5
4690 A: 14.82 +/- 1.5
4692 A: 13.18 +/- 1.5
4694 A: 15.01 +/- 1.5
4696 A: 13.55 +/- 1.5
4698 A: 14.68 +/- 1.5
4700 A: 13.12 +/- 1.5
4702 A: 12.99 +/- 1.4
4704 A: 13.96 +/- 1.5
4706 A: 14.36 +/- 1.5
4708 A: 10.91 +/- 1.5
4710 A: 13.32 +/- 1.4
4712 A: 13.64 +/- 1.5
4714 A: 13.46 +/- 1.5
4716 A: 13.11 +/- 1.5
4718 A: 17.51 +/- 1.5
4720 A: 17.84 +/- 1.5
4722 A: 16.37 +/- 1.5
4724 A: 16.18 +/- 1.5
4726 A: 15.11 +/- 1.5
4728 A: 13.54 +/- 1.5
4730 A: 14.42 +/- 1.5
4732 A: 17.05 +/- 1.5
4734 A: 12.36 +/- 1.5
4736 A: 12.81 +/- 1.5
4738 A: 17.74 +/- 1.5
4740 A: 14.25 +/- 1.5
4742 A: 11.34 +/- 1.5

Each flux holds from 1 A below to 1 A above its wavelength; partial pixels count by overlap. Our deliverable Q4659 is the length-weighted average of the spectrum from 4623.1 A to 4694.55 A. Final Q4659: 14.2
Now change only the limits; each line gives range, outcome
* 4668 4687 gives 13.8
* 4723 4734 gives 15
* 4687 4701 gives 14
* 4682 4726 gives 14.4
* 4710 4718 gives 13.9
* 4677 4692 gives 13.9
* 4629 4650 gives 14.6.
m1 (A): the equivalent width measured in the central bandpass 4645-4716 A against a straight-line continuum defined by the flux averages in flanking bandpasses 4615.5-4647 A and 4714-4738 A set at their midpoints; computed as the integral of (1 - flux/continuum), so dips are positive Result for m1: 6.38 A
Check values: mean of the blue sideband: 15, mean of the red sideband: 15.2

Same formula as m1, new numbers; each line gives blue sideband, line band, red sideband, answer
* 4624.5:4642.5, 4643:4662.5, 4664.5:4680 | 0.75 A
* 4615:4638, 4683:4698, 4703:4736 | 0.34 A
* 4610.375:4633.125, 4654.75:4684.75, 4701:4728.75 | 1.46 A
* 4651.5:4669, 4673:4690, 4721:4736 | 0.64 A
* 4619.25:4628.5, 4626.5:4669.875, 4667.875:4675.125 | 0.51 A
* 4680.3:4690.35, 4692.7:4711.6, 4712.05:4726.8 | 1.62 A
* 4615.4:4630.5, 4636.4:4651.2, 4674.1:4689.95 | -0.03 A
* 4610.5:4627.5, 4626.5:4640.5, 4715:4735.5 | 0.05 A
